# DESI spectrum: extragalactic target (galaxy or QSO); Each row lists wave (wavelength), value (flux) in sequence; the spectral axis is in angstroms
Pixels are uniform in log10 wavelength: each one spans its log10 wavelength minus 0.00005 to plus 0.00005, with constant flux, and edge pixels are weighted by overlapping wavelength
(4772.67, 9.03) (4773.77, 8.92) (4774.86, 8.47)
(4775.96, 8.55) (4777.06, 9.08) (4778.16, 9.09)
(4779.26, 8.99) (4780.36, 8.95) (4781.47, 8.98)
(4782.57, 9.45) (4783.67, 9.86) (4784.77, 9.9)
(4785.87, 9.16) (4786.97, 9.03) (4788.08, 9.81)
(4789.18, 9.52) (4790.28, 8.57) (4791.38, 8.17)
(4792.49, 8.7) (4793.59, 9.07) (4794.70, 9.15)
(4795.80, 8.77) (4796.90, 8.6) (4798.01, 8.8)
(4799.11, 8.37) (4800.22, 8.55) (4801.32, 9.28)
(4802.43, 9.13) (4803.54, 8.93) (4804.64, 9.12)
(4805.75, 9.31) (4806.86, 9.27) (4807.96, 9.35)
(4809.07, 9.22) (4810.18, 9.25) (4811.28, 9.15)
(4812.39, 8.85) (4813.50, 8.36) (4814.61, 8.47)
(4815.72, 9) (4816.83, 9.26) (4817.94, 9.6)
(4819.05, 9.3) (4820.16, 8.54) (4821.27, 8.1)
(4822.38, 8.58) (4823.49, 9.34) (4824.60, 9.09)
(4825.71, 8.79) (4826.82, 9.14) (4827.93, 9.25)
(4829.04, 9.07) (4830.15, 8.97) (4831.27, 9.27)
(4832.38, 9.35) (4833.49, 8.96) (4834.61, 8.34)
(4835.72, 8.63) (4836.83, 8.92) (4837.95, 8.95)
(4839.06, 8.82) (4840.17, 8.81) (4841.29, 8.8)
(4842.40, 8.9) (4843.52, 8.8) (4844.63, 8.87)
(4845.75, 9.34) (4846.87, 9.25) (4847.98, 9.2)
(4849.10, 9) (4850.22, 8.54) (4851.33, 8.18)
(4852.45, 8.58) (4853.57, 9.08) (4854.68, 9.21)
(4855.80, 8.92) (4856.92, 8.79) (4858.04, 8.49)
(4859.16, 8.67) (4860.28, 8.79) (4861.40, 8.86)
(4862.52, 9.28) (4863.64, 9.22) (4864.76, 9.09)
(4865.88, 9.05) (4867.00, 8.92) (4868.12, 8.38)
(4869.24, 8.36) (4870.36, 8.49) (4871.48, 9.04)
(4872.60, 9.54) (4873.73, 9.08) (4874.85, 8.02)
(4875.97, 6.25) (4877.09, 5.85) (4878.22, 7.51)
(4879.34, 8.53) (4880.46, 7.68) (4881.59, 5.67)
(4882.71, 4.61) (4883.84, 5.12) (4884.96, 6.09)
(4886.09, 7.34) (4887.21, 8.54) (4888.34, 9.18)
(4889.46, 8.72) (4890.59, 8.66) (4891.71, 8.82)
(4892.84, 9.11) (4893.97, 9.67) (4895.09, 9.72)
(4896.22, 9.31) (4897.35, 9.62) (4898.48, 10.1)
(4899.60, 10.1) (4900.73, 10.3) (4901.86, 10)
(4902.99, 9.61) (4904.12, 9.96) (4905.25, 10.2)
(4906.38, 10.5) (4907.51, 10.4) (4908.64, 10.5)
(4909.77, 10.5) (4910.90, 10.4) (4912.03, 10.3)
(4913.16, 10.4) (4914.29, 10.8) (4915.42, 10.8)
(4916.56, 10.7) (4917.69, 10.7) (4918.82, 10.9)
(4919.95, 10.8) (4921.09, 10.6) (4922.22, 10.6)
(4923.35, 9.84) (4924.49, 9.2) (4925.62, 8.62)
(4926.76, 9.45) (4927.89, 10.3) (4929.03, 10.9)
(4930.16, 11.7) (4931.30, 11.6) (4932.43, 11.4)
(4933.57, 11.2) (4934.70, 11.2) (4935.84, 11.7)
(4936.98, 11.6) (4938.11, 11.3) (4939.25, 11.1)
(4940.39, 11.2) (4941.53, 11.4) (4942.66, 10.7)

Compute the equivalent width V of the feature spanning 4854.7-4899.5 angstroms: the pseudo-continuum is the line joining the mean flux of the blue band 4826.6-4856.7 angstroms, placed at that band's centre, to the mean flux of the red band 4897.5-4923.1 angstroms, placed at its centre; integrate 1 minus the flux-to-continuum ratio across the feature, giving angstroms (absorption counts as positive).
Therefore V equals 6.08 angstroms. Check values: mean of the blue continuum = 8.93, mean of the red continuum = 10.4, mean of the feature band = 8.36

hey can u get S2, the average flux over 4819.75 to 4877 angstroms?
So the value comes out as 8.8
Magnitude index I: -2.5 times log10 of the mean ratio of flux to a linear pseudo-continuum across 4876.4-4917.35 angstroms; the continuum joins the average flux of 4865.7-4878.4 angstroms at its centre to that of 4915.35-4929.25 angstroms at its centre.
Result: 0.025 mag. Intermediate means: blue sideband 8.2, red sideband 10.2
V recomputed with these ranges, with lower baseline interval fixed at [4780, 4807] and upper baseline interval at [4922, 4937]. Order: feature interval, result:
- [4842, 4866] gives 2.1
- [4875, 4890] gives 4.5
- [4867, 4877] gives 1.7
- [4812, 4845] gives 1.9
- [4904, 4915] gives 0.0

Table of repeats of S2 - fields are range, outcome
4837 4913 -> 8.82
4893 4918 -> 10.2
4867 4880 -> 8.13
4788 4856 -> 8.94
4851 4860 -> 8.75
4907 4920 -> 10.6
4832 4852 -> 8.86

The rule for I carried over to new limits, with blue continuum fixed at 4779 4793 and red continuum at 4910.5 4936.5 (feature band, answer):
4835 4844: 0.11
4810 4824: 0.07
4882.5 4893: 0.32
